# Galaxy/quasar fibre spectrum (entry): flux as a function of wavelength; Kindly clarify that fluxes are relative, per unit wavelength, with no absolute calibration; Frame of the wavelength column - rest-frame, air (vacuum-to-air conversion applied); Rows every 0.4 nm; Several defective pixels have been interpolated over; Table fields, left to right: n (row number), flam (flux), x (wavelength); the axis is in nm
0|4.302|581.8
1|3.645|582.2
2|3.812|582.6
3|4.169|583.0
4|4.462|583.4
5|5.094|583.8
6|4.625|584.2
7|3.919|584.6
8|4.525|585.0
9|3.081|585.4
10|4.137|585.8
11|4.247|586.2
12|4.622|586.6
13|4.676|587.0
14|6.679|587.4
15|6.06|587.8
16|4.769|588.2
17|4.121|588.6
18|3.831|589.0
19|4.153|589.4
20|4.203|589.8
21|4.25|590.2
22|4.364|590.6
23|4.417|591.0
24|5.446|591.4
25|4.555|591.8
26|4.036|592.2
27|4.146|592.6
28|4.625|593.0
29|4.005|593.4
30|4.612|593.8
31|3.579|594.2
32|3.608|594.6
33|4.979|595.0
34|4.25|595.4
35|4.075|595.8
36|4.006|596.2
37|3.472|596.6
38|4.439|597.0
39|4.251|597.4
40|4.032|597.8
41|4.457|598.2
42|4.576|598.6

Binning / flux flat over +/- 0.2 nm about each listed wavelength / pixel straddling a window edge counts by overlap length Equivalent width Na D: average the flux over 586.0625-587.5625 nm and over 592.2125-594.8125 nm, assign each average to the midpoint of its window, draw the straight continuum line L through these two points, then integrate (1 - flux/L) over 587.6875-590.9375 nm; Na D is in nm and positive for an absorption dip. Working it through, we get 0.190 nm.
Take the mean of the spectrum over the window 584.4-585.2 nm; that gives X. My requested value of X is 4.22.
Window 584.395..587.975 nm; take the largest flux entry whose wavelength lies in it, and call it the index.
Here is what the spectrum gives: 6.679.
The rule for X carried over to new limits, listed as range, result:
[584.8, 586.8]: 4.12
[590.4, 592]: 4.7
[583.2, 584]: 4.78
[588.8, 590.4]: 4.11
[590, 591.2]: 4.34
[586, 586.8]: 4.43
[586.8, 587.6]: 5.68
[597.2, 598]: 4.14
